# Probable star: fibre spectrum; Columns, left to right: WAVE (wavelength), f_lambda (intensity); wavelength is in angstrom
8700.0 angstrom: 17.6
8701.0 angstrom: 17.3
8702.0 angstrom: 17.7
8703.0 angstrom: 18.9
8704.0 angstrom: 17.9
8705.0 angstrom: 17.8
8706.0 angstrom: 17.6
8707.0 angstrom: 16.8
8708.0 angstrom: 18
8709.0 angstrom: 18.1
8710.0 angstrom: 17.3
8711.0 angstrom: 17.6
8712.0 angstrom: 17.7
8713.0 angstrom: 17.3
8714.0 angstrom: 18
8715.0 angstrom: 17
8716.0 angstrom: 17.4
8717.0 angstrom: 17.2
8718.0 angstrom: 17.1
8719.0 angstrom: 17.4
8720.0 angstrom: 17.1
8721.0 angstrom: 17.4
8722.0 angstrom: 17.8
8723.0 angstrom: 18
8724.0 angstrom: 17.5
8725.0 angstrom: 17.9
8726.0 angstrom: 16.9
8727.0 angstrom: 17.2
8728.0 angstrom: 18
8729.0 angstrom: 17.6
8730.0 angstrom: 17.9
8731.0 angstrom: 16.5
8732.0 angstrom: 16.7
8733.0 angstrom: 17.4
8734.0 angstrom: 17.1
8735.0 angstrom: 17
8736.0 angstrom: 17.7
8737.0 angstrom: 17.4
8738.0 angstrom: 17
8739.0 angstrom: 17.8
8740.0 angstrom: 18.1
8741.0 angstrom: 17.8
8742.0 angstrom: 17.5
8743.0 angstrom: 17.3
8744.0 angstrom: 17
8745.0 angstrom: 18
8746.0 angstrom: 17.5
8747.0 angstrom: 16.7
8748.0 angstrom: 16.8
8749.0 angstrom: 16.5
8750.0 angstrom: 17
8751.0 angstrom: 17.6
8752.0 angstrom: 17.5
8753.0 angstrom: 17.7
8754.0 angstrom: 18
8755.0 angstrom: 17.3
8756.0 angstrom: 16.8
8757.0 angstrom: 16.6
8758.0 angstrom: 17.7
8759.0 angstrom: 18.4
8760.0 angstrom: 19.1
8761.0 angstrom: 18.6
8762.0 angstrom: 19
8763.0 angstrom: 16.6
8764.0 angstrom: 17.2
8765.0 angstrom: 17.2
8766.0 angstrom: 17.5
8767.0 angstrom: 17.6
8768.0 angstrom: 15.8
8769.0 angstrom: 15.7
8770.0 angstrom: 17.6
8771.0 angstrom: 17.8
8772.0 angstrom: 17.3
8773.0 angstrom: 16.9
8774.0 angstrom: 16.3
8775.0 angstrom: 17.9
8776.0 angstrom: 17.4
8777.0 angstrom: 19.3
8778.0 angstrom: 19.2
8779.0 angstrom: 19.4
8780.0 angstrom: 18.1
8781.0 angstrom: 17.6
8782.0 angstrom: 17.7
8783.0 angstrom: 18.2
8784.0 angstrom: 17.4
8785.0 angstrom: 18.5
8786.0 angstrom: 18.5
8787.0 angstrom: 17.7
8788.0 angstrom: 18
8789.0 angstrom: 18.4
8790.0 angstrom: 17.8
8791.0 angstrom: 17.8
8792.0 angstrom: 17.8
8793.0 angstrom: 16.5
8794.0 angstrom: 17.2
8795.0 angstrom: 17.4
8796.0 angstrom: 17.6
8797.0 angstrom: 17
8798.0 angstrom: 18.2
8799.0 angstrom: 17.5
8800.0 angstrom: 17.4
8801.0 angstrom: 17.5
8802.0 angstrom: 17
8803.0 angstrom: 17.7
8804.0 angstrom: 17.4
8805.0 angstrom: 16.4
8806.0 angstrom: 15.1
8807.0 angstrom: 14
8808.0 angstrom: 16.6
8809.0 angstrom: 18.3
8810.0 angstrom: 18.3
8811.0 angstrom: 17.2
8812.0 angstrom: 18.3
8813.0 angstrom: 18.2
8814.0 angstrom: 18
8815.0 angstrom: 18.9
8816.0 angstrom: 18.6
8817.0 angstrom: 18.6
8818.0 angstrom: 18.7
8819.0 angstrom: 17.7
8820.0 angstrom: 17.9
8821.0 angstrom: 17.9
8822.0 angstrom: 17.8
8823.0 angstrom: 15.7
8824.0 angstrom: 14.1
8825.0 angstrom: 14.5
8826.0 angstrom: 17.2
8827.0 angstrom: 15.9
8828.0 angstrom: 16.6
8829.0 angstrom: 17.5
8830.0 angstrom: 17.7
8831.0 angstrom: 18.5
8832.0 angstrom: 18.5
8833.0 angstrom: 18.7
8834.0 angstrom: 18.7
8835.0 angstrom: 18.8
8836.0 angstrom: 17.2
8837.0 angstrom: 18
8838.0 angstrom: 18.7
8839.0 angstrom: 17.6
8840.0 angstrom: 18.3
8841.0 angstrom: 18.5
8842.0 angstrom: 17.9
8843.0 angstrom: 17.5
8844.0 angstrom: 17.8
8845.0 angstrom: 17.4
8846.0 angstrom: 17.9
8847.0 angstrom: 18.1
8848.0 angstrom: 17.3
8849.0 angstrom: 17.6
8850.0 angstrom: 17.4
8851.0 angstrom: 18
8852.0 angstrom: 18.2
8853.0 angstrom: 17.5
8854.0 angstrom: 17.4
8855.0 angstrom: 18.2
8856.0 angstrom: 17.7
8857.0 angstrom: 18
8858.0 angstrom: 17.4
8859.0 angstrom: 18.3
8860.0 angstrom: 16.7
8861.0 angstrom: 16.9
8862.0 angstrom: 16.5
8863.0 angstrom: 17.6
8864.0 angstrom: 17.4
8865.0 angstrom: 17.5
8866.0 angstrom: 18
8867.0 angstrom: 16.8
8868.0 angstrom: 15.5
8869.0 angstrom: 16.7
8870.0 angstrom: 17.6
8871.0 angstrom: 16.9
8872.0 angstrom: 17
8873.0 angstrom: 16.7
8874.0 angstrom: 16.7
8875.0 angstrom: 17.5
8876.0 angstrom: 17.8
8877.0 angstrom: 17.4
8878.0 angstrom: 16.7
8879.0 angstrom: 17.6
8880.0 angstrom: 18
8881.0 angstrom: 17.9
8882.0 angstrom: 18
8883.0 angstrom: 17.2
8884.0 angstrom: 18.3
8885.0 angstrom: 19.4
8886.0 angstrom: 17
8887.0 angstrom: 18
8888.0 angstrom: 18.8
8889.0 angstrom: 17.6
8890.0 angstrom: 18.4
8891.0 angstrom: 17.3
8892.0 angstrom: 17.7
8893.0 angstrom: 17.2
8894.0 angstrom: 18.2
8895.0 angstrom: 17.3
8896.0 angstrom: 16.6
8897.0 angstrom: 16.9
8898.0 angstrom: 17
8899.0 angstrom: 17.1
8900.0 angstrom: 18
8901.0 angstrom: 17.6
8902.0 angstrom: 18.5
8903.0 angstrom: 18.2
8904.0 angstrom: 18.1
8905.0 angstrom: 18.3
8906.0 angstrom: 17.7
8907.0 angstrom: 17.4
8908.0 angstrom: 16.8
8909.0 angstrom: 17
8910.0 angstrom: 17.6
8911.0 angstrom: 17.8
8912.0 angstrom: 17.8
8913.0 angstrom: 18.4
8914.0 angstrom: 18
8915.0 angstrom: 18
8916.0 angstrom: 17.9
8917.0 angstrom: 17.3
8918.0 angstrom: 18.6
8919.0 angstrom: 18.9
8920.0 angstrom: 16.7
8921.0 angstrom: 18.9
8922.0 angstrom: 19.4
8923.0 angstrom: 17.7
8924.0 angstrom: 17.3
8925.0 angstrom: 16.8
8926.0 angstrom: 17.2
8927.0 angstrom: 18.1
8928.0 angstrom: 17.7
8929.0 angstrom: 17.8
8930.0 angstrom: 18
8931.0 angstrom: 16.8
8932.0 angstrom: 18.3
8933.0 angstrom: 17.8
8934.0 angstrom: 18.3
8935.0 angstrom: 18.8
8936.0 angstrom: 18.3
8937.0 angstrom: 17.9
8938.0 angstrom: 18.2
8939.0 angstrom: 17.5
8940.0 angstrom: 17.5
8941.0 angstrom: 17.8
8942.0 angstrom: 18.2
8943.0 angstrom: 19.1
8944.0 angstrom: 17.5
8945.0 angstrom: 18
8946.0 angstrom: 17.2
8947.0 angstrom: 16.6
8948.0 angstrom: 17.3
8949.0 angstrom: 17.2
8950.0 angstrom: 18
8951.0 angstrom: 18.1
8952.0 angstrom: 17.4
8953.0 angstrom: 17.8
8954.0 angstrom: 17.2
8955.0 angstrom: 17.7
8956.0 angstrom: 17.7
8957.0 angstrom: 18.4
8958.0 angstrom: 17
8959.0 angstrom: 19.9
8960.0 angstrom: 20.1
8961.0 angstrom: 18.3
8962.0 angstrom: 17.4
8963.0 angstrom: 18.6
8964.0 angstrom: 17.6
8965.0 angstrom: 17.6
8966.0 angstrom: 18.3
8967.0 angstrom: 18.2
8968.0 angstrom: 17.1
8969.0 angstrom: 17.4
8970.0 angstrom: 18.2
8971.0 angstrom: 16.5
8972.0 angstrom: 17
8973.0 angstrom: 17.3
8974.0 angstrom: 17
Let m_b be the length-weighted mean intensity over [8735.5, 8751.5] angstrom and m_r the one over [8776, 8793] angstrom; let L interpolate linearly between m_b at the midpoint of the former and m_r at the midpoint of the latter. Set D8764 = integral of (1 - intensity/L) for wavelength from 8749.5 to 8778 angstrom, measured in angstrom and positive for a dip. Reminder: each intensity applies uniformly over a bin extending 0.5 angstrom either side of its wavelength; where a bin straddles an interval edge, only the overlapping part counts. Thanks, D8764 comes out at 0.4 angstrom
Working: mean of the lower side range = 17.4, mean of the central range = 17.5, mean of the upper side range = 18.1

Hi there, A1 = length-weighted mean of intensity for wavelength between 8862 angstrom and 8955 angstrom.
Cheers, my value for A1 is 17.7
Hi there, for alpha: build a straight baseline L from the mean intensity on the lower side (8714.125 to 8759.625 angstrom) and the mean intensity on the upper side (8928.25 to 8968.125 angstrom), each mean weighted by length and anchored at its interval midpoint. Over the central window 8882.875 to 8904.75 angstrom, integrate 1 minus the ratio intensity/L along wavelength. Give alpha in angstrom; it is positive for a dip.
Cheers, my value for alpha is 0.0 angstrom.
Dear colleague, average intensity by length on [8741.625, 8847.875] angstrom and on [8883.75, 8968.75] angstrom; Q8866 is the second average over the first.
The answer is 1.02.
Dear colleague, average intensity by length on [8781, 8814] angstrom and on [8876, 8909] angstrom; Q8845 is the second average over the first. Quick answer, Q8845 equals 1.0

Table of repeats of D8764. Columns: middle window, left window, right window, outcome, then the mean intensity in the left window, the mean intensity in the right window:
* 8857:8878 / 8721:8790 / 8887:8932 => 0.6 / 17.6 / 17.7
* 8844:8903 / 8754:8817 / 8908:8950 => 0.7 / 17.6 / 17.8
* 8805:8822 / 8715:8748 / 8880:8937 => 0.0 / 17.4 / 17.8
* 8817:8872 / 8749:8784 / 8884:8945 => 0.7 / 17.6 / 17.8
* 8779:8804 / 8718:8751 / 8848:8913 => -0.4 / 17.4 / 17.5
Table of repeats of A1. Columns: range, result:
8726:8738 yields 17.3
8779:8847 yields 17.6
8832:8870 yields 17.7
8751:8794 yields 17.7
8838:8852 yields 17.8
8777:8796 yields 18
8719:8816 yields 17.5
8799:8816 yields 17.3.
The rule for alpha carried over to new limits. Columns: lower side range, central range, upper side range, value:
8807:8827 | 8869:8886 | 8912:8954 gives 0.1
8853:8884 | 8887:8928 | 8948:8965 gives -0.3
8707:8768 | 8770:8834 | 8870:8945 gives 0.1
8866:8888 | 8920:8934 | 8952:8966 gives 0.0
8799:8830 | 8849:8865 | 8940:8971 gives -0.1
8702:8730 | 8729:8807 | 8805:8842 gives 0.3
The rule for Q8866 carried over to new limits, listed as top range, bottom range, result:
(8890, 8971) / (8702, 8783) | 1.02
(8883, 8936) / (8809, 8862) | 1.01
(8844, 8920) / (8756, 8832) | 1.01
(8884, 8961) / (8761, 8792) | 1.01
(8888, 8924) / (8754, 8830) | 1.02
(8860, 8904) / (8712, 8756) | 1.00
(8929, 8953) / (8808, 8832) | 1.02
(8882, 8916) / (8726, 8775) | 1.02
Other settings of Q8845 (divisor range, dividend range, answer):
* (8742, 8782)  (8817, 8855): 1.00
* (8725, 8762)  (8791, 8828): 0.99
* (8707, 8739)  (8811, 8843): 1.02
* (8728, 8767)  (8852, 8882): 0.99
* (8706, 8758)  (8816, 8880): 1.01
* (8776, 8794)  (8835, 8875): 0.97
